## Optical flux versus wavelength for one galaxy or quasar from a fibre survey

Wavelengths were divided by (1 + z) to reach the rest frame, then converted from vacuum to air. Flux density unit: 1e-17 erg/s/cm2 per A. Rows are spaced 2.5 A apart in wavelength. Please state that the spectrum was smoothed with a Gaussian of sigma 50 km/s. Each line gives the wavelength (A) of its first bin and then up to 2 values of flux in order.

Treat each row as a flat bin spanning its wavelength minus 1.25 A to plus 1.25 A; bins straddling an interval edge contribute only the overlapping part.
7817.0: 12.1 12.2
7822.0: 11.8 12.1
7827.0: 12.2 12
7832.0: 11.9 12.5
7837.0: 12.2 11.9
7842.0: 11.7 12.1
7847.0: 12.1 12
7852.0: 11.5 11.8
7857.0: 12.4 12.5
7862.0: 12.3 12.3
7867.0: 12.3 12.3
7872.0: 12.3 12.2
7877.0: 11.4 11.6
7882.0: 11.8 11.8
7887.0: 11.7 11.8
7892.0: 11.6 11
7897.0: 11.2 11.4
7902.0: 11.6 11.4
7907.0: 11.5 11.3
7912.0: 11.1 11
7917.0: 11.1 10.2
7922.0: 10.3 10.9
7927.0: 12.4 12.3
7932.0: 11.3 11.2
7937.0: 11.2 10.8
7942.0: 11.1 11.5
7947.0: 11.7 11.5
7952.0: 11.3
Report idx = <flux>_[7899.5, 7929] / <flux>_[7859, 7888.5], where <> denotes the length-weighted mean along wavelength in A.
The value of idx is 0.9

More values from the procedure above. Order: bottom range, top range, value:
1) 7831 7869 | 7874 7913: 0.95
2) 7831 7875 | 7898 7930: 0.93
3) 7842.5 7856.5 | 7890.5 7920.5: 0.94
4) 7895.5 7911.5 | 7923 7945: 1.00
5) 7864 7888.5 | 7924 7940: 0.96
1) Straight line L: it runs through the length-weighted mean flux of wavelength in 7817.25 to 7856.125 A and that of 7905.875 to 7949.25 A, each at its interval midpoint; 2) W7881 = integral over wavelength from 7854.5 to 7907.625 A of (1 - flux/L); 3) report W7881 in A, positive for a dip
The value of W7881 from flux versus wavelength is -0.9 A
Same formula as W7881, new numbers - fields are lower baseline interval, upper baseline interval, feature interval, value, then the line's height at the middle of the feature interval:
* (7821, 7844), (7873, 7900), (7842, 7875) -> -0.88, 11.8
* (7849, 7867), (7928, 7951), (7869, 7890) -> 0.13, 11.9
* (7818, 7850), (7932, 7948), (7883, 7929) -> 0.77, 11.5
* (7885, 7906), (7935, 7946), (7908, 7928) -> 0.52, 11.3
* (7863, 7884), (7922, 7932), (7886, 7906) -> 0.65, 11.8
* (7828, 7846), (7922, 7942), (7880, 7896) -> 0.09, 11.7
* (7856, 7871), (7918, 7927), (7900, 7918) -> -0.28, 11.1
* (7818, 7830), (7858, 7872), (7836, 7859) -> 0.45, 12.2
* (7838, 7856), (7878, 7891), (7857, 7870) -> -0.59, 11.8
